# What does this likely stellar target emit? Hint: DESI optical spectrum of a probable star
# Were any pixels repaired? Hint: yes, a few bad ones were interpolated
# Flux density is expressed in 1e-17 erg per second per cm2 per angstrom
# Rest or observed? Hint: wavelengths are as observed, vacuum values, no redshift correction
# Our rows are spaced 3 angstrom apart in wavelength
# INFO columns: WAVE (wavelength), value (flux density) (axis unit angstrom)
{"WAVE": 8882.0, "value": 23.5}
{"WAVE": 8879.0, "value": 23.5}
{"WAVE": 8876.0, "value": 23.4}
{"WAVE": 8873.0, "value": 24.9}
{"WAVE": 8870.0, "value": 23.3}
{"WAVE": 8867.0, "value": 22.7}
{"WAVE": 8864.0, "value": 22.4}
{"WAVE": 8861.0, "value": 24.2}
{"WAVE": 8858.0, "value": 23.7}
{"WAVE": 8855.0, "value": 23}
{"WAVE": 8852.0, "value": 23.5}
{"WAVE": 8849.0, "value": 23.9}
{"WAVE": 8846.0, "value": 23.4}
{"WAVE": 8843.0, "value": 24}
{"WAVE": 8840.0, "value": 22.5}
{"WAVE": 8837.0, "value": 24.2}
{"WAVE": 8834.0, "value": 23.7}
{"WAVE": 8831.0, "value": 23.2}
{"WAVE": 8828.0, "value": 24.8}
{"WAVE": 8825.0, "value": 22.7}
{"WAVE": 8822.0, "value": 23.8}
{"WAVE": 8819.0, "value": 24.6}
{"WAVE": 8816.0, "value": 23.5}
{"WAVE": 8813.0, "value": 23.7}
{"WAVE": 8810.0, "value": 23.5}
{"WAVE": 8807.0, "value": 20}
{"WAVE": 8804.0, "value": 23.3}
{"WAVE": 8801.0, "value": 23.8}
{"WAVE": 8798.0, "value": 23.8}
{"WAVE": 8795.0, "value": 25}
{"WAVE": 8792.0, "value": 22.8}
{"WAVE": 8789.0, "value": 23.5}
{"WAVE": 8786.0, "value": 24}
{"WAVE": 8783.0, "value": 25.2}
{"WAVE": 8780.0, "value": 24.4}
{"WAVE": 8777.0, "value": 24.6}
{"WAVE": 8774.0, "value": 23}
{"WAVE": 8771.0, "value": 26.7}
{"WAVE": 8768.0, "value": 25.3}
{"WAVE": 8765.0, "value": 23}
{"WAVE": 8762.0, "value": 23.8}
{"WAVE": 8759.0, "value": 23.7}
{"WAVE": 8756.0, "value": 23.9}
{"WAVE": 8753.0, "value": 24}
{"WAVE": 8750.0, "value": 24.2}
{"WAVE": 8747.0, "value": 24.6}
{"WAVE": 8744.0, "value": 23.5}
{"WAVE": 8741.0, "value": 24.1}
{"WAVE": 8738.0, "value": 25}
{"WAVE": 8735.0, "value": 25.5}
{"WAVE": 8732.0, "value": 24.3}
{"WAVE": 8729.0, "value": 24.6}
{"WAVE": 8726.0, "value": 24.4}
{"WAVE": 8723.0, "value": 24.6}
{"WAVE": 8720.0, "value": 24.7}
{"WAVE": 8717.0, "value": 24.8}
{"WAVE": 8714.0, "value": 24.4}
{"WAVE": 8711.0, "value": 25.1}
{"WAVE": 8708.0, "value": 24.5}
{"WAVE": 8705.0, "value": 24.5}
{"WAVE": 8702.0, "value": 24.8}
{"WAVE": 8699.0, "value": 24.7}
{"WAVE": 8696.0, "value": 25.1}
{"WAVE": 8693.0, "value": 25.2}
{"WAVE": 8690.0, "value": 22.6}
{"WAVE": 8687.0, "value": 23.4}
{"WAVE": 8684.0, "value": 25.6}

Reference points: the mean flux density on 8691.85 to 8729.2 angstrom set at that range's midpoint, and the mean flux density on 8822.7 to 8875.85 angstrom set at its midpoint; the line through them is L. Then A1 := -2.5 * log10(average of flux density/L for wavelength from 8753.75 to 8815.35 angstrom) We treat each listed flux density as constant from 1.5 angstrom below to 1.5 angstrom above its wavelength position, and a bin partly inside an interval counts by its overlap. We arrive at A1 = 0.01 mag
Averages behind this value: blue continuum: 24.7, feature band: 23.8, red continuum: 23.5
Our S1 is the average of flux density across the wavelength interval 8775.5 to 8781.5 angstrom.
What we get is 24.5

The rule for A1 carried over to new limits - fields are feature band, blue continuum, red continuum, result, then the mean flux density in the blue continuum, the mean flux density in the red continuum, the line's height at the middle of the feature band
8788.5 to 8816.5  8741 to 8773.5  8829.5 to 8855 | 0.03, 24.2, 23.5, 23.8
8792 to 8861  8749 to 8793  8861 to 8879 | 0.01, 24.2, 23.4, 23.7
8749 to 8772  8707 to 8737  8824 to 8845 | 0.00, 24.7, 23.6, 24.3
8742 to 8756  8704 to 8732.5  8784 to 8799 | 0.01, 24.6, 23.9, 24.3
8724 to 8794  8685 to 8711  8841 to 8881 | -0.01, 24.4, 23.5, 24.1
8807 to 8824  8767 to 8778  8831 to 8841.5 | 0.02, 24.9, 23.4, 23.9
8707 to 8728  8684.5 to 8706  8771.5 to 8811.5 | -0.02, 24.4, 23.7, 24.2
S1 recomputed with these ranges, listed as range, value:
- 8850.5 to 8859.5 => 23.4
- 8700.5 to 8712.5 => 24.7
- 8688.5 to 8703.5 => 24.5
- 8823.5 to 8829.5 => 23.8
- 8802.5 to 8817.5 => 22.8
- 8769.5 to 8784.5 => 24.8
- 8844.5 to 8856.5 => 23.4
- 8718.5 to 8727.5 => 24.6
